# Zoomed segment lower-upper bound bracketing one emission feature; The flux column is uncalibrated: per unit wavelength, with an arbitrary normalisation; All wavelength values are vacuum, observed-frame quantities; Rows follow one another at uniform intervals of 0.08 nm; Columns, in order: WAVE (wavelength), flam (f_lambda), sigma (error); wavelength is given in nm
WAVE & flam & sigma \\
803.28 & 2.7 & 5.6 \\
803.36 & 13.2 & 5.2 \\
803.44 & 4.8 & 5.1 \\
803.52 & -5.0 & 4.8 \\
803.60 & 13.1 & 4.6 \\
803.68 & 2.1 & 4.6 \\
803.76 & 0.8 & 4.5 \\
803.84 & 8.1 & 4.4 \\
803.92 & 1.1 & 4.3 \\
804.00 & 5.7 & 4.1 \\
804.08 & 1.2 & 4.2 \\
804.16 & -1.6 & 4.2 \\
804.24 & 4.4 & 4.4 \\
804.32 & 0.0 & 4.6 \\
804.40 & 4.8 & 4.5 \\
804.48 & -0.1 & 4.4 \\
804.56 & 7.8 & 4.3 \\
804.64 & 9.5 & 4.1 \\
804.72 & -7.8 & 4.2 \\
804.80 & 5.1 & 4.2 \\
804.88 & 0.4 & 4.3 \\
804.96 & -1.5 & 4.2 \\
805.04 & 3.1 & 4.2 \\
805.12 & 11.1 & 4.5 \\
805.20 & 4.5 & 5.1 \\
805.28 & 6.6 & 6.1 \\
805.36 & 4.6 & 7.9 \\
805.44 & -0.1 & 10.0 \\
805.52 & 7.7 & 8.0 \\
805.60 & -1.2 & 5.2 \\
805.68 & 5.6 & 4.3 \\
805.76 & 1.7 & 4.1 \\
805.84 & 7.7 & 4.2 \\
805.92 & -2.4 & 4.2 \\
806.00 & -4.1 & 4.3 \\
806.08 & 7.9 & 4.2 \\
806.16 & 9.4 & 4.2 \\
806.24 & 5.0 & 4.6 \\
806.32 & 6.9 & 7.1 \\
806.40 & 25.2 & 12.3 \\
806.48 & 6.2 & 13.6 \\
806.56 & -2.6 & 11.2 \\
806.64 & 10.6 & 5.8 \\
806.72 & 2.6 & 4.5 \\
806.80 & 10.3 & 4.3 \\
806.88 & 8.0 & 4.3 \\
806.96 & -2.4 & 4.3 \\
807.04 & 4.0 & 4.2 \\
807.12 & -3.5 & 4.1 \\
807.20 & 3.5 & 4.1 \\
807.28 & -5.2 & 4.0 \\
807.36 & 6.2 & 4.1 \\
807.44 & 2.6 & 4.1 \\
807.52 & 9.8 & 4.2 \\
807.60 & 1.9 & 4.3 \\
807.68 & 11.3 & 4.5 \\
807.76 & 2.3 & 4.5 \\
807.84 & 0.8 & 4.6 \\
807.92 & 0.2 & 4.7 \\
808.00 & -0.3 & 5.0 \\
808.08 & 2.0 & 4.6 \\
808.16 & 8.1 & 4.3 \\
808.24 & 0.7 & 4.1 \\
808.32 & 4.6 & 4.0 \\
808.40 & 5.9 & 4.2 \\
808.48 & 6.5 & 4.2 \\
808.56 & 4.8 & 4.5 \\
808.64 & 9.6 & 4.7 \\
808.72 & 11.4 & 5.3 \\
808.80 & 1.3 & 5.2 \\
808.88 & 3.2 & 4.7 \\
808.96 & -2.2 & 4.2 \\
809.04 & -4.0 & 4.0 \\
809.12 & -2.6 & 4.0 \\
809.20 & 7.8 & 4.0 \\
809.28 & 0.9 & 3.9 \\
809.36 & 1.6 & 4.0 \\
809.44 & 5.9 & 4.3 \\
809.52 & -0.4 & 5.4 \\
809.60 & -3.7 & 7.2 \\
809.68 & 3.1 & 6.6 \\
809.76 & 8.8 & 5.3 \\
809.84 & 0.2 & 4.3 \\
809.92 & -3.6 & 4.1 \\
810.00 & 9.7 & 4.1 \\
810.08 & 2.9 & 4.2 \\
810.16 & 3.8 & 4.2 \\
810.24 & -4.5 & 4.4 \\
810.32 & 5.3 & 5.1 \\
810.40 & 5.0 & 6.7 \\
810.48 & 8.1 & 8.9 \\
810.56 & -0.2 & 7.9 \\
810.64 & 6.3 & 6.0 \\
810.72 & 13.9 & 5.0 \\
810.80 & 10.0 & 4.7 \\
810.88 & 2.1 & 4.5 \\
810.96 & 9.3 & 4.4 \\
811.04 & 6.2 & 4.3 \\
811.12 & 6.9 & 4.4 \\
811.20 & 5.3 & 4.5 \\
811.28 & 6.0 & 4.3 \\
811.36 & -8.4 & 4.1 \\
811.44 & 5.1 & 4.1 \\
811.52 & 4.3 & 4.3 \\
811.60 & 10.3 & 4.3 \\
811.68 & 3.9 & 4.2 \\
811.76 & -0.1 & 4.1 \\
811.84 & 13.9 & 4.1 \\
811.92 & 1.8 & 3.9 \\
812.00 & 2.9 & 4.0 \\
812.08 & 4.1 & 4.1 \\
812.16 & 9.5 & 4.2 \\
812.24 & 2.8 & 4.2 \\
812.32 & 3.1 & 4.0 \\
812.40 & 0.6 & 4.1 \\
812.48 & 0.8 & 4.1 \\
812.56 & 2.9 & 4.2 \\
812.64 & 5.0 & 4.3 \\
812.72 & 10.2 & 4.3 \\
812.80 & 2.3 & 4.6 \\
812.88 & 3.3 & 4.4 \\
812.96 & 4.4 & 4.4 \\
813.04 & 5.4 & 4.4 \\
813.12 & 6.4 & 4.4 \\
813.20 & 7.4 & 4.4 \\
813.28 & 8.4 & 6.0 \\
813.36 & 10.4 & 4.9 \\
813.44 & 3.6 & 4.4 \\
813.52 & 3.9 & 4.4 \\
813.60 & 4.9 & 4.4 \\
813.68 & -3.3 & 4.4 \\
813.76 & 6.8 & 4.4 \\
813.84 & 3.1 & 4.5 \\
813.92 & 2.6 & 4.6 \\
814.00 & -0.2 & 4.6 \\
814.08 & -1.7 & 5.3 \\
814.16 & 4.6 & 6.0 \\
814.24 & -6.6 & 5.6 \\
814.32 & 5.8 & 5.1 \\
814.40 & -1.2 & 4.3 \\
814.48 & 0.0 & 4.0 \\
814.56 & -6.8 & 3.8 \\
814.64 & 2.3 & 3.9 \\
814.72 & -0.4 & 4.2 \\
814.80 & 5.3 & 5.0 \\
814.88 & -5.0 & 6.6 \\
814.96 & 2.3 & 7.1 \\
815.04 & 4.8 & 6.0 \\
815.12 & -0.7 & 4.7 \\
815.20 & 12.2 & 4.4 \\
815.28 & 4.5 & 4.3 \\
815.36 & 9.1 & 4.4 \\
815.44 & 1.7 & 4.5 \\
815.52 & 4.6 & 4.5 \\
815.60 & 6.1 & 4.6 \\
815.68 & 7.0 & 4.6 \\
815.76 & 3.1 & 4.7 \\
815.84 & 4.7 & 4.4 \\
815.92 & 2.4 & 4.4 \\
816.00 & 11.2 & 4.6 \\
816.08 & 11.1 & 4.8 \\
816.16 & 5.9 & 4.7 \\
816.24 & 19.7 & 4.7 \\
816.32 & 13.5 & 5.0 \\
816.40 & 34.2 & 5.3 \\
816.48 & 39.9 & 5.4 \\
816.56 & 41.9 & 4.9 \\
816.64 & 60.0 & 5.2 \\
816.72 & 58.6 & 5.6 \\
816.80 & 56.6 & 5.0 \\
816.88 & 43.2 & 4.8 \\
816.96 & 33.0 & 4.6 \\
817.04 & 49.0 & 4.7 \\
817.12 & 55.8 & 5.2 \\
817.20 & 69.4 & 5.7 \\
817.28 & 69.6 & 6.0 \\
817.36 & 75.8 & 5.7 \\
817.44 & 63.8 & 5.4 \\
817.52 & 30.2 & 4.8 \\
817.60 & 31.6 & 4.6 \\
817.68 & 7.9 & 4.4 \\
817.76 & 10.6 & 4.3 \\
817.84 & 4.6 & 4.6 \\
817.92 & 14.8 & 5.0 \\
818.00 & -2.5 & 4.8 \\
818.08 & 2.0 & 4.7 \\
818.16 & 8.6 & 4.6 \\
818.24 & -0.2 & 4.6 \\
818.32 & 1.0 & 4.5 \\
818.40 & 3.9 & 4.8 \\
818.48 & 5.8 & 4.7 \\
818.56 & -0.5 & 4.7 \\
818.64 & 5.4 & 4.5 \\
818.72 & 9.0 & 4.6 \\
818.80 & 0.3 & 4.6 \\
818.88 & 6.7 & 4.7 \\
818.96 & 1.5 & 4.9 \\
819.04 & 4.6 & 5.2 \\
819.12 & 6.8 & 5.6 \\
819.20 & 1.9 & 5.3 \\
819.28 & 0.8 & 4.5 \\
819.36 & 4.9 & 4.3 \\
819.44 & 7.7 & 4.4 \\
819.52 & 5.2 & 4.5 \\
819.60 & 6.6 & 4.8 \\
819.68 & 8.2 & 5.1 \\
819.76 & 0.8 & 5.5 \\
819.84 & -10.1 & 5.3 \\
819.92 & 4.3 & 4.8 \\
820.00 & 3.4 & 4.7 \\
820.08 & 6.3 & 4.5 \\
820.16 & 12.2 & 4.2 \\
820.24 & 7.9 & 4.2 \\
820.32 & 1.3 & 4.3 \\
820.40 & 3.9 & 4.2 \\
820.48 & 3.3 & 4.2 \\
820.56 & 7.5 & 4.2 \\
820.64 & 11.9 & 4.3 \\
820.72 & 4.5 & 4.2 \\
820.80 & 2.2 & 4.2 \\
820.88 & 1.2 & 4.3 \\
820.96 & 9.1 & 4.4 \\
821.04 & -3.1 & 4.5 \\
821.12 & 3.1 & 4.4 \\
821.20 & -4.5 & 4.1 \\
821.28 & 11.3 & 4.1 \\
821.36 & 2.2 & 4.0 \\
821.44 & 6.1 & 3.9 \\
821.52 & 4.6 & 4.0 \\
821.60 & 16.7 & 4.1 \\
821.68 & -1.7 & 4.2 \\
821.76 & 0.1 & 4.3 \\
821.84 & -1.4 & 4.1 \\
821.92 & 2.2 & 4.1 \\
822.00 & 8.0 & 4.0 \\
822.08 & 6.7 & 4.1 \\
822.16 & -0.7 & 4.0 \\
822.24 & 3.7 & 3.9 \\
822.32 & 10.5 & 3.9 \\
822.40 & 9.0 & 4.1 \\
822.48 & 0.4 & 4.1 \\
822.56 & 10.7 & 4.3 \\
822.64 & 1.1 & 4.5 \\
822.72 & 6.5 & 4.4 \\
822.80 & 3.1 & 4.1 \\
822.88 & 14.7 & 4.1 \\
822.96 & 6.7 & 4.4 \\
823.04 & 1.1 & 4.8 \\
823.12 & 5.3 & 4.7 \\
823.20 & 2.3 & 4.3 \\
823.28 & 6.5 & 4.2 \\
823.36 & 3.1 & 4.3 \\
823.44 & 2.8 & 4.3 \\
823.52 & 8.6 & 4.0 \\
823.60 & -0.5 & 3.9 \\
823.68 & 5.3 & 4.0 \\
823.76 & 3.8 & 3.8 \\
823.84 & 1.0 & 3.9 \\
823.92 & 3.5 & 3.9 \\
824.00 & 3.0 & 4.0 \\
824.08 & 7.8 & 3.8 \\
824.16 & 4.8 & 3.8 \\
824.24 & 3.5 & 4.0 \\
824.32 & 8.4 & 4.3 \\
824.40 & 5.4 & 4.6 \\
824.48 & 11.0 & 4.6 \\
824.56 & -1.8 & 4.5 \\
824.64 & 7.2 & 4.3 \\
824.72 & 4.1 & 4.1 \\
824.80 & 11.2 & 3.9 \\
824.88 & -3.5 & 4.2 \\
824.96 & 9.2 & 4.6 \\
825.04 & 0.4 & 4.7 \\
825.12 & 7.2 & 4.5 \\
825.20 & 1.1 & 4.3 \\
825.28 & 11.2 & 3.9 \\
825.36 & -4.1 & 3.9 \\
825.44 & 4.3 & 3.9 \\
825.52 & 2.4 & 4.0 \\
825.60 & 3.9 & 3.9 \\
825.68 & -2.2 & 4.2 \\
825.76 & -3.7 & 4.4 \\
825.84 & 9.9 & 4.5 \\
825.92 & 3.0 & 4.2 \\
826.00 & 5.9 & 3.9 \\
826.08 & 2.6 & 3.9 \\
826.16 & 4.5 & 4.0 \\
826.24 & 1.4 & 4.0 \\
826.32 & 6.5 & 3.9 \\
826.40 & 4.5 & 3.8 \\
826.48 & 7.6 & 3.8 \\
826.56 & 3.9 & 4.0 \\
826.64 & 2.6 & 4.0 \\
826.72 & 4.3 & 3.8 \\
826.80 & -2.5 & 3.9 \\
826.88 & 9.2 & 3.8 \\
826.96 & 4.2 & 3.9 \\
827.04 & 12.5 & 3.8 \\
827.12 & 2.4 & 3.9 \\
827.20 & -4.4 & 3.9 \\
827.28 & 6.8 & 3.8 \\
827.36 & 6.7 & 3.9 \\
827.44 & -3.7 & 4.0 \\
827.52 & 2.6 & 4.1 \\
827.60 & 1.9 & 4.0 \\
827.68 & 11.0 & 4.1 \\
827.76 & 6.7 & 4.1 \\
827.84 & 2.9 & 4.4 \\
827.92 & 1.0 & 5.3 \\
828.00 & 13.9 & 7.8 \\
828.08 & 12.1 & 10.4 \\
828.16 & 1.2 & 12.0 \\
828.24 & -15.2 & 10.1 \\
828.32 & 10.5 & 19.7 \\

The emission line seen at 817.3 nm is [O II] 3727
